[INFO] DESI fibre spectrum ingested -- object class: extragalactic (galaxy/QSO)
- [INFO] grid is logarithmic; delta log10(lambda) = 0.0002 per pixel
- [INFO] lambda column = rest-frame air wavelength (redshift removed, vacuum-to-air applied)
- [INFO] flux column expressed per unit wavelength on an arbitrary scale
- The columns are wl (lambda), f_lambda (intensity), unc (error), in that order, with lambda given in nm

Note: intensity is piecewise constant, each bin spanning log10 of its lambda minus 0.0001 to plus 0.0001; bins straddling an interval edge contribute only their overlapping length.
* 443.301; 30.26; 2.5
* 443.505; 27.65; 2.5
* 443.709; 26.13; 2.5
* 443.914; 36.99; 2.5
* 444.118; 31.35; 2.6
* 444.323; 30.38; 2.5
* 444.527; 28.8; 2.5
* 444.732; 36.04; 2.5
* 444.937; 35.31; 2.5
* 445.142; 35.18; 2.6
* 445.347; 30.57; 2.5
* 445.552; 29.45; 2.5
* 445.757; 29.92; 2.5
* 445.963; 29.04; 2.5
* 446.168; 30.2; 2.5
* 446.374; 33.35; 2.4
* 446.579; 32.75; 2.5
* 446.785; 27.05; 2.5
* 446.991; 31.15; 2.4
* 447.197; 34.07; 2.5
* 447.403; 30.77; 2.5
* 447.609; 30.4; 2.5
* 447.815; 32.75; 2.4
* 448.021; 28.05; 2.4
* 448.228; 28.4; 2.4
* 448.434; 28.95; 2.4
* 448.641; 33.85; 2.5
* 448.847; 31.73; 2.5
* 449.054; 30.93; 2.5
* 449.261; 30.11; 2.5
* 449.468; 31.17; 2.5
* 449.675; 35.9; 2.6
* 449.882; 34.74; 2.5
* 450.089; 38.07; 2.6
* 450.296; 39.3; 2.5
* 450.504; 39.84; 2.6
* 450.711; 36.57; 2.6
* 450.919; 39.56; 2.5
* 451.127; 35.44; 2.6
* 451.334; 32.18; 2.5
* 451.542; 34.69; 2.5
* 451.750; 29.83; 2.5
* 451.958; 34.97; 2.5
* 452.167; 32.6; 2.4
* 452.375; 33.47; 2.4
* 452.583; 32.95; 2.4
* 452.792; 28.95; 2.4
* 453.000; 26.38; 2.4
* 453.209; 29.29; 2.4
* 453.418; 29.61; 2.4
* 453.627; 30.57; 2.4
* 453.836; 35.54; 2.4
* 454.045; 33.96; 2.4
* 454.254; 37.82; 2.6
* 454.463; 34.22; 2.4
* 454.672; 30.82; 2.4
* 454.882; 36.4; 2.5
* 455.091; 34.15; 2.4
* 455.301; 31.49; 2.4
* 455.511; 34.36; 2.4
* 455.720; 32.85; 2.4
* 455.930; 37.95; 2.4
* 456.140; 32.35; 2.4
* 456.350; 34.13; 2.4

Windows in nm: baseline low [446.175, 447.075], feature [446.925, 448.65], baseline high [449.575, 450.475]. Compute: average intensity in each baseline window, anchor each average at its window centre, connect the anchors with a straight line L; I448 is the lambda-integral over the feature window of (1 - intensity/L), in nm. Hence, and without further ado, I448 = 0.12 nm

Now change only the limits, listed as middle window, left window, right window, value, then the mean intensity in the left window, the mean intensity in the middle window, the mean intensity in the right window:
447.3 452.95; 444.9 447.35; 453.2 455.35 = -0.14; 31.4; 33.1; 33.3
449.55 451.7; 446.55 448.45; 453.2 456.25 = -0.31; 30.4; 36.4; 33.6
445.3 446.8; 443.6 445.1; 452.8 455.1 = 0.08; 32.2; 30.5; 32.4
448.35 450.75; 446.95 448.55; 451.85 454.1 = -0.26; 30.6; 34.3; 31.6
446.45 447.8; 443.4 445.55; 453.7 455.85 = 0.05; 31.7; 31.2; 34.2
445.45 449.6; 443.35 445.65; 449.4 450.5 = 0.42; 31.6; 30.7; 36.4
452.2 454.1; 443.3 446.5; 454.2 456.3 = 0.14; 31.3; 31.2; 34.2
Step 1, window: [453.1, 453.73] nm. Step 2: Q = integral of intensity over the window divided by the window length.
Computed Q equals 29.8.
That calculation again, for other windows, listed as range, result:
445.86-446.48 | 30.9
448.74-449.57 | 31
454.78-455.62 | 34.1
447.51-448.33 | 29.9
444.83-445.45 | 33.7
